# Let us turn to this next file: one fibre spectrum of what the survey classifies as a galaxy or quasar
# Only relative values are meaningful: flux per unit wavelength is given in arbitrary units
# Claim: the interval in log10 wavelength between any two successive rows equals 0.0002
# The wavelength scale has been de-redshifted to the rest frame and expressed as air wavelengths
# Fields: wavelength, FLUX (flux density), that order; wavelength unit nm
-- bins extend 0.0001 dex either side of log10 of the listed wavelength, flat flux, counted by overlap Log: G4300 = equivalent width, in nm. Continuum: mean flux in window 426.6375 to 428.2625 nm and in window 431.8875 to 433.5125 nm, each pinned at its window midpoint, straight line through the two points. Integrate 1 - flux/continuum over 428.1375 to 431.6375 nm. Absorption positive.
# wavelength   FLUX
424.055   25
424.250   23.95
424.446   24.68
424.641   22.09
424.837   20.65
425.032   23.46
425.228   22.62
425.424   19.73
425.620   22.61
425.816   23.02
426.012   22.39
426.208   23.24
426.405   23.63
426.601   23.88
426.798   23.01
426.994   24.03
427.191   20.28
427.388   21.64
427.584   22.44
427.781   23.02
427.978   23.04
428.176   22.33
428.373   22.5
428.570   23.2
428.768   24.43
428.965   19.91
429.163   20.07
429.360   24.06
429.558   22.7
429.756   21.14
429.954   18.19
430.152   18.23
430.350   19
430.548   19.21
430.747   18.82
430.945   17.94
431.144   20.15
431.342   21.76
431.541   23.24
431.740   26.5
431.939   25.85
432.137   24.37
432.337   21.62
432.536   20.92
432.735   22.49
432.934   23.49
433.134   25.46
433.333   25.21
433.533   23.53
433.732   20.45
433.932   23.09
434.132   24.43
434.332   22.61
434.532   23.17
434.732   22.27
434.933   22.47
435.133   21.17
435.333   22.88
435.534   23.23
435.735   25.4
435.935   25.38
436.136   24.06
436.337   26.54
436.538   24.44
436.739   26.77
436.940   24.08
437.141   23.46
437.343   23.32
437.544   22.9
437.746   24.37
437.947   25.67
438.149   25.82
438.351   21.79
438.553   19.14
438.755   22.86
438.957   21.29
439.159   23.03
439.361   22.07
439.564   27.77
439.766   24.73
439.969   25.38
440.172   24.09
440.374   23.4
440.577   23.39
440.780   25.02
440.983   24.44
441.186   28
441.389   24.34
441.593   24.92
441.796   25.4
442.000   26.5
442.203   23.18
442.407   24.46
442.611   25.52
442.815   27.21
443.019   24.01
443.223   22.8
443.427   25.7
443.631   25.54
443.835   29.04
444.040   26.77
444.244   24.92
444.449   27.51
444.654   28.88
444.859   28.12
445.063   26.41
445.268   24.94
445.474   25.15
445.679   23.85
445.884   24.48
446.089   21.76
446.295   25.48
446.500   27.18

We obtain 0.32 nm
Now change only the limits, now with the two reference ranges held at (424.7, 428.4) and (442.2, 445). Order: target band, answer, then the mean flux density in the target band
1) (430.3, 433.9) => 0.21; 22.3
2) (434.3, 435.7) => 0.09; 22.7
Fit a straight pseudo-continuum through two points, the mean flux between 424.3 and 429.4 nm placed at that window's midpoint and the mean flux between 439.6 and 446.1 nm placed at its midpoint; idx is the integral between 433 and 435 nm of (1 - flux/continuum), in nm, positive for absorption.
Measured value 0.04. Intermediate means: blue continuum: 22.5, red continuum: 25.4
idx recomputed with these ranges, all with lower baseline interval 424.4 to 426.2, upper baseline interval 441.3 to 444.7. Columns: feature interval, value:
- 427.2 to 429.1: 0.04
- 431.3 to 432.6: 0.00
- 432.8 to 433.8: 0.01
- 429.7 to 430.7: 0.18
